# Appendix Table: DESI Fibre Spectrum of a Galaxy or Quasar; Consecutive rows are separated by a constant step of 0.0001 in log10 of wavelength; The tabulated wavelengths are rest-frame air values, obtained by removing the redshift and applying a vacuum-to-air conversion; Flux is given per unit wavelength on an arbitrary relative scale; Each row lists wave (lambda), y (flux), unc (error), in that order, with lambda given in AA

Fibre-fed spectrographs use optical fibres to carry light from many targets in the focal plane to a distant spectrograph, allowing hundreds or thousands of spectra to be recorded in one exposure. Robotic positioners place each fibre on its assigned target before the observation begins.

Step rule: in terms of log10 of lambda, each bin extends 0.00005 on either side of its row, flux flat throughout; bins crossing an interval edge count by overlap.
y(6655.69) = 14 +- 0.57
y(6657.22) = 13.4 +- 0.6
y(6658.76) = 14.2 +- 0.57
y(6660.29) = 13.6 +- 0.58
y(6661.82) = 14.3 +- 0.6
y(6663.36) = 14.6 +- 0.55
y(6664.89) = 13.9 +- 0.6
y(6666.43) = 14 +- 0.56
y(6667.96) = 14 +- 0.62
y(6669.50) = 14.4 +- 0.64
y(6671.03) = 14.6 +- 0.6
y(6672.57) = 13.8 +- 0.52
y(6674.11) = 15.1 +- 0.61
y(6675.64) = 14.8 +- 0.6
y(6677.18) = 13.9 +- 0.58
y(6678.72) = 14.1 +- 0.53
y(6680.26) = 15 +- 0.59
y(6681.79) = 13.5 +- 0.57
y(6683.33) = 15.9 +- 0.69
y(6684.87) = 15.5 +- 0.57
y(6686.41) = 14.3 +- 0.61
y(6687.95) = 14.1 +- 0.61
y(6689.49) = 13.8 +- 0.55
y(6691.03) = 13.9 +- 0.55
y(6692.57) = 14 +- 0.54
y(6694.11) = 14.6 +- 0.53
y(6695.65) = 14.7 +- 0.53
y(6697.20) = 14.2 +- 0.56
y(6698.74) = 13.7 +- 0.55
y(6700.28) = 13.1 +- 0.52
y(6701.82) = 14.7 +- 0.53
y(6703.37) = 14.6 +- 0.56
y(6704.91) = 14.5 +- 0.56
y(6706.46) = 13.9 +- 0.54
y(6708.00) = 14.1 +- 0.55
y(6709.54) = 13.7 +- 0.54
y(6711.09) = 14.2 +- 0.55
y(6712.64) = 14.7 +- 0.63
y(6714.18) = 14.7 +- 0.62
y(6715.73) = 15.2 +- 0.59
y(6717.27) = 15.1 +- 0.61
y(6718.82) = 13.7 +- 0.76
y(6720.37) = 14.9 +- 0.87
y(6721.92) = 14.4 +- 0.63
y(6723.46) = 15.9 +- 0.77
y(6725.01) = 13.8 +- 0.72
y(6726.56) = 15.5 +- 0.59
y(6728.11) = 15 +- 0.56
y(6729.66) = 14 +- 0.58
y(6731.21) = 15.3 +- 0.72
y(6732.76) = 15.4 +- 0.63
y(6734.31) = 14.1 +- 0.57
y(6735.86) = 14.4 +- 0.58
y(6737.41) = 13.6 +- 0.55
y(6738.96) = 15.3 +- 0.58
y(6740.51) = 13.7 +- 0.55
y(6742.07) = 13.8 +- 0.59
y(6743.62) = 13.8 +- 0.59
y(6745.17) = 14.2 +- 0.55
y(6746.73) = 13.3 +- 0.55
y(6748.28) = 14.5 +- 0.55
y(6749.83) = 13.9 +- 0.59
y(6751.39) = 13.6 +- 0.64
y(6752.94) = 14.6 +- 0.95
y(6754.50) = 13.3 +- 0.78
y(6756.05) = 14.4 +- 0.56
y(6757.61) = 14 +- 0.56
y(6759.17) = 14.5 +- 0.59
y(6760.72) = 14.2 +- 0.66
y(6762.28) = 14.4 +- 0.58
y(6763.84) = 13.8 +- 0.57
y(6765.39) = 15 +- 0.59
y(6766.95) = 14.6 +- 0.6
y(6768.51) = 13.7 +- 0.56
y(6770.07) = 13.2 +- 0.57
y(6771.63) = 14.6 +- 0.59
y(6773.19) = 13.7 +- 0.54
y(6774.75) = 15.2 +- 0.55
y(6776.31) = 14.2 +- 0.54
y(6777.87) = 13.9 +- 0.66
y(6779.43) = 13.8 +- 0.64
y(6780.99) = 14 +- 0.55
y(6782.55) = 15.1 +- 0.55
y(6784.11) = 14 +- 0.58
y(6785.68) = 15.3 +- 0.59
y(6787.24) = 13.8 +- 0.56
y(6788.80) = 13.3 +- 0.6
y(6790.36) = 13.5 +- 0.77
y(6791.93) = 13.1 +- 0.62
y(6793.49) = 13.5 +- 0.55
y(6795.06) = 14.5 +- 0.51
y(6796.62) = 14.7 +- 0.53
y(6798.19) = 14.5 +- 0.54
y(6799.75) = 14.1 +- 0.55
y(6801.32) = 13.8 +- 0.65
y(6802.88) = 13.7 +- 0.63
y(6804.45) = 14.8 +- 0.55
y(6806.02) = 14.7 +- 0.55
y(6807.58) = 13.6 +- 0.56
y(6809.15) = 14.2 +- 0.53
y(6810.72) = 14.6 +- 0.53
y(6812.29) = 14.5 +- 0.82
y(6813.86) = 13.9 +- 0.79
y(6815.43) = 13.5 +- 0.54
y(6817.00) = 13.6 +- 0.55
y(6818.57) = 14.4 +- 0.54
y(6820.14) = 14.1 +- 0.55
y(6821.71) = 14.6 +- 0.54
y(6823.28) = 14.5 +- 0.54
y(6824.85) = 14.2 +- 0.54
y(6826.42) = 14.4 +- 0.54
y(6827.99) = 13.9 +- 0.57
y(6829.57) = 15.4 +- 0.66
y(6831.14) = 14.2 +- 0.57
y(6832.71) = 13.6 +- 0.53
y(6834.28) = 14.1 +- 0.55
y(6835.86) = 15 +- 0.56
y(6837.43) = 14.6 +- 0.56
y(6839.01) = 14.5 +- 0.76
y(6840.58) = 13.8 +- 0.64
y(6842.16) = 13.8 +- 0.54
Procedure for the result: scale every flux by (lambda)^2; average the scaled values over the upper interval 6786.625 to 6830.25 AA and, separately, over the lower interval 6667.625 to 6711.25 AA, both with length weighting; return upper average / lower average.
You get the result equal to 1.02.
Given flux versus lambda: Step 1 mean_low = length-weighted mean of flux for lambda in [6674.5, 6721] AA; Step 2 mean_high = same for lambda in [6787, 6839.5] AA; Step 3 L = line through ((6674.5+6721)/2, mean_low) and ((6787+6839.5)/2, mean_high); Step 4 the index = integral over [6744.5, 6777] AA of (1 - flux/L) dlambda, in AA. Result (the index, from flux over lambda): 0.3 AA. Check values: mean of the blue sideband 14.4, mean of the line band 14.1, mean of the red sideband 14.2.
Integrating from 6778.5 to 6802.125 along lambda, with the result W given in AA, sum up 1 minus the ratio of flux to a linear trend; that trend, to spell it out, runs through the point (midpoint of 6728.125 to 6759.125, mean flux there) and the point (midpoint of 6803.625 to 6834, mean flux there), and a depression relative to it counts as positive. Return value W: 0.3 AA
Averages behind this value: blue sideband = 14.2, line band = 14.1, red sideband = 14.2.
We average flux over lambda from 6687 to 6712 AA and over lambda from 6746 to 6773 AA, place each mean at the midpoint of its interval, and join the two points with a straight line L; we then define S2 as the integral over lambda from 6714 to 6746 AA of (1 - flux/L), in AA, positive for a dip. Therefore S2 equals -1.0 AA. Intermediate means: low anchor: 14.1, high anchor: 14.1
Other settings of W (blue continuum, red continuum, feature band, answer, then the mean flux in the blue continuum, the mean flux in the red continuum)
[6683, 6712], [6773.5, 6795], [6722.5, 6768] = -0.6 AA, 14.3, 14.1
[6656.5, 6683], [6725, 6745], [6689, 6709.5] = 0.3 AA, 14.2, 14.5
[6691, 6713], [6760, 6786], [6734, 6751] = 0.2 AA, 14.2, 14.3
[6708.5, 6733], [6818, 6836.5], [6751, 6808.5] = 1.5 AA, 14.7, 14.4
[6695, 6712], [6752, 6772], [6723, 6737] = -0.6 AA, 14.1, 14.2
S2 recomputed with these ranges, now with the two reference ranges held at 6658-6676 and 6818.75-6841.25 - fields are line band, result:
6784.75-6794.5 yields 0.4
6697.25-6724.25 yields -0.2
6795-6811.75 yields 0.1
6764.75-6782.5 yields 0.2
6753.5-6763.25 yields 0.1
